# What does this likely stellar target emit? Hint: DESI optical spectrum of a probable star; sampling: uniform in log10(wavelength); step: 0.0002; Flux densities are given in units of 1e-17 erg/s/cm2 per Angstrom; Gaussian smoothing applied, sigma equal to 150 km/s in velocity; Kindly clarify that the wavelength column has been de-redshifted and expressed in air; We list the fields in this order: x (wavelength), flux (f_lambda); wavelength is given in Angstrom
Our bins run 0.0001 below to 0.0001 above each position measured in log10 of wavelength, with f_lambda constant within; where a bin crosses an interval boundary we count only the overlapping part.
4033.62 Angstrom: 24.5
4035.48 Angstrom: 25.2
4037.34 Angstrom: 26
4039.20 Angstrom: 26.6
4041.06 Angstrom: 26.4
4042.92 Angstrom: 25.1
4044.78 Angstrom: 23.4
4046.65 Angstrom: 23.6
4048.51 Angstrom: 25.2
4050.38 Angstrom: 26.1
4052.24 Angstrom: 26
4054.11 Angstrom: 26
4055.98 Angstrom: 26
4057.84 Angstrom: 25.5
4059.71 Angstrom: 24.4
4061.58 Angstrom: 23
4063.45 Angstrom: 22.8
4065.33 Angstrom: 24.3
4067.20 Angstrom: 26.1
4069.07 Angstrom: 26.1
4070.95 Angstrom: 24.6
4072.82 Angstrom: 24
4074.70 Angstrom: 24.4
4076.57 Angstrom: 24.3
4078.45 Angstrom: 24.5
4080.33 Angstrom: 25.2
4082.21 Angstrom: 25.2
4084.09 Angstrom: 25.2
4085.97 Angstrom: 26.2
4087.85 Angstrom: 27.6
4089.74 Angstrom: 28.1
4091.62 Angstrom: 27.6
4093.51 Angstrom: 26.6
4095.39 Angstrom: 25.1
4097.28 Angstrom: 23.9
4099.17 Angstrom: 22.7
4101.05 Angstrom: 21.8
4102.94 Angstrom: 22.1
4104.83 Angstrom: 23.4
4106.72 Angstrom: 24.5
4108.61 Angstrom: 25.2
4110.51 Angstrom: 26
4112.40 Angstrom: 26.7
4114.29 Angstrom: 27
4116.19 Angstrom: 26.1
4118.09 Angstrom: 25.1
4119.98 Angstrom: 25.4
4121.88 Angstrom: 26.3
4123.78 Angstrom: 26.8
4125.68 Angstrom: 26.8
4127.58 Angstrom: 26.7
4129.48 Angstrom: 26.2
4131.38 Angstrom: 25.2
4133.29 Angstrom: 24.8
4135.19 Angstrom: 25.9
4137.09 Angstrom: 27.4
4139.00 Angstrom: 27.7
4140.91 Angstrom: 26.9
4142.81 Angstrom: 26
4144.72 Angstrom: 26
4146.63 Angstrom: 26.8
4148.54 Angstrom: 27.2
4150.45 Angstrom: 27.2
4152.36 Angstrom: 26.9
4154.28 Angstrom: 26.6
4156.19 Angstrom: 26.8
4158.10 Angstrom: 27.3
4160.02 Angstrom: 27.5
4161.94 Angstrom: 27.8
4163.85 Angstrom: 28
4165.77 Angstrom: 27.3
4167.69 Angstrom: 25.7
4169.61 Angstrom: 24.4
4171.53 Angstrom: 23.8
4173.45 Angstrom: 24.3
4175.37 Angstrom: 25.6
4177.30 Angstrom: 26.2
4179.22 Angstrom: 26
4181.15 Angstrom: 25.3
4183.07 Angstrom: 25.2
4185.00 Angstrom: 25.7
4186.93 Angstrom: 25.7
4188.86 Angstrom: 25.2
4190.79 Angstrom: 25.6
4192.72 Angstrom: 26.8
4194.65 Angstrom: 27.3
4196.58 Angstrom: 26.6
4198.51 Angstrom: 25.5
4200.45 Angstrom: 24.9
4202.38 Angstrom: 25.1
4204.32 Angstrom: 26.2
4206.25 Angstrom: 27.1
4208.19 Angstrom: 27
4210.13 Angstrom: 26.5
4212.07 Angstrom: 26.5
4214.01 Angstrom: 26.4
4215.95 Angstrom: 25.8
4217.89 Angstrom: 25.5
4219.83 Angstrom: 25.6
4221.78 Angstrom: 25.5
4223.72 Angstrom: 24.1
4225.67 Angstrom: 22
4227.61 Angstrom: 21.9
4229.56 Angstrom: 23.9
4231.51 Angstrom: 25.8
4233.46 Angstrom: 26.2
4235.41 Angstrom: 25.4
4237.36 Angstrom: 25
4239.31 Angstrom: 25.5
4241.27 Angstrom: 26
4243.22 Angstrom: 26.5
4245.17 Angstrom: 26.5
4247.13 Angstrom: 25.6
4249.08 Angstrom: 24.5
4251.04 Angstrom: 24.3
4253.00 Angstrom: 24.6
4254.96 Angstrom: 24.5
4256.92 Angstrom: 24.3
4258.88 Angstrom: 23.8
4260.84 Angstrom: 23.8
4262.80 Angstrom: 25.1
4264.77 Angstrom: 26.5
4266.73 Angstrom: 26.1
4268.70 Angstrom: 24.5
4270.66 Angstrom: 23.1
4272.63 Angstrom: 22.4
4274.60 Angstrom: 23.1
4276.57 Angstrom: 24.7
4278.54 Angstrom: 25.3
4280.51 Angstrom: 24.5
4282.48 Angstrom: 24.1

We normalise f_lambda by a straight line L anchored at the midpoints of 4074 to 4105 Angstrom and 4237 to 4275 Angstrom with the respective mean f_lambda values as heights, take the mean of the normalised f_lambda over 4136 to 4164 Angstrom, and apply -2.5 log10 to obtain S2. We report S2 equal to -0.09 mag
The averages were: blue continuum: 25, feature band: 27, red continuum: 24.8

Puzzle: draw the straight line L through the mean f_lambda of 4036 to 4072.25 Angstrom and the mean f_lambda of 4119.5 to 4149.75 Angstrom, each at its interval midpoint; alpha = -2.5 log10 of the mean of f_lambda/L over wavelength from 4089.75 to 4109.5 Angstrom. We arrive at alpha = 0.06 mag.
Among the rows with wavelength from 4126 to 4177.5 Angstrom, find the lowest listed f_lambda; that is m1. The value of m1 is 23.8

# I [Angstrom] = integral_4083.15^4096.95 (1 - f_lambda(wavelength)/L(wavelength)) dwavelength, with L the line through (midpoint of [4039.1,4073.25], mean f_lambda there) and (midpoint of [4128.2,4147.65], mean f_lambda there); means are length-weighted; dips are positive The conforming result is -0.5 Angstrom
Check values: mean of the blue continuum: 25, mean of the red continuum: 26.3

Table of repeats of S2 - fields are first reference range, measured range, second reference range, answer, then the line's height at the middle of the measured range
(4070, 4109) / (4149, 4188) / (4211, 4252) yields -0.05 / 25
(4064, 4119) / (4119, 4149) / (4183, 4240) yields -0.05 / 25.3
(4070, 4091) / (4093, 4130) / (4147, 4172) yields 0.03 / 25.9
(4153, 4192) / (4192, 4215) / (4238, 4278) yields -0.03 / 25.6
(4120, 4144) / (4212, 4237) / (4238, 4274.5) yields 0.01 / 25.2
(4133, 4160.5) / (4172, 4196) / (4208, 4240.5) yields 0.01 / 26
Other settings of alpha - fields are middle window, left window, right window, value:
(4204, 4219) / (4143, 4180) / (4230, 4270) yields -0.028 mag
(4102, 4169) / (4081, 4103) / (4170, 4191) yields -0.041 mag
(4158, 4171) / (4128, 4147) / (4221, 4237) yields -0.041 mag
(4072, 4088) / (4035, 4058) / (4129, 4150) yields 0.032 mag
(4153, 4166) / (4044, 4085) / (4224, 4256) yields -0.103 mag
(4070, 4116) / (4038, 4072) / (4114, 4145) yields 0.024 mag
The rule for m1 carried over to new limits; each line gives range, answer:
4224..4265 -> 21.9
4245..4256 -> 24.3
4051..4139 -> 21.8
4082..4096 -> 25.1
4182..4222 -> 24.9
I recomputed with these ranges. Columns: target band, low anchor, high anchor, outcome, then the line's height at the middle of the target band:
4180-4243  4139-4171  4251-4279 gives 0.02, 25.5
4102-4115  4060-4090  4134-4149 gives 0.46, 25.9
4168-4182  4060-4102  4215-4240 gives -0.15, 24.8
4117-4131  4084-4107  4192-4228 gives -0.55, 25.2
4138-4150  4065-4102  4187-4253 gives -0.69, 25.3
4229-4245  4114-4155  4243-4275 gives -0.43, 25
